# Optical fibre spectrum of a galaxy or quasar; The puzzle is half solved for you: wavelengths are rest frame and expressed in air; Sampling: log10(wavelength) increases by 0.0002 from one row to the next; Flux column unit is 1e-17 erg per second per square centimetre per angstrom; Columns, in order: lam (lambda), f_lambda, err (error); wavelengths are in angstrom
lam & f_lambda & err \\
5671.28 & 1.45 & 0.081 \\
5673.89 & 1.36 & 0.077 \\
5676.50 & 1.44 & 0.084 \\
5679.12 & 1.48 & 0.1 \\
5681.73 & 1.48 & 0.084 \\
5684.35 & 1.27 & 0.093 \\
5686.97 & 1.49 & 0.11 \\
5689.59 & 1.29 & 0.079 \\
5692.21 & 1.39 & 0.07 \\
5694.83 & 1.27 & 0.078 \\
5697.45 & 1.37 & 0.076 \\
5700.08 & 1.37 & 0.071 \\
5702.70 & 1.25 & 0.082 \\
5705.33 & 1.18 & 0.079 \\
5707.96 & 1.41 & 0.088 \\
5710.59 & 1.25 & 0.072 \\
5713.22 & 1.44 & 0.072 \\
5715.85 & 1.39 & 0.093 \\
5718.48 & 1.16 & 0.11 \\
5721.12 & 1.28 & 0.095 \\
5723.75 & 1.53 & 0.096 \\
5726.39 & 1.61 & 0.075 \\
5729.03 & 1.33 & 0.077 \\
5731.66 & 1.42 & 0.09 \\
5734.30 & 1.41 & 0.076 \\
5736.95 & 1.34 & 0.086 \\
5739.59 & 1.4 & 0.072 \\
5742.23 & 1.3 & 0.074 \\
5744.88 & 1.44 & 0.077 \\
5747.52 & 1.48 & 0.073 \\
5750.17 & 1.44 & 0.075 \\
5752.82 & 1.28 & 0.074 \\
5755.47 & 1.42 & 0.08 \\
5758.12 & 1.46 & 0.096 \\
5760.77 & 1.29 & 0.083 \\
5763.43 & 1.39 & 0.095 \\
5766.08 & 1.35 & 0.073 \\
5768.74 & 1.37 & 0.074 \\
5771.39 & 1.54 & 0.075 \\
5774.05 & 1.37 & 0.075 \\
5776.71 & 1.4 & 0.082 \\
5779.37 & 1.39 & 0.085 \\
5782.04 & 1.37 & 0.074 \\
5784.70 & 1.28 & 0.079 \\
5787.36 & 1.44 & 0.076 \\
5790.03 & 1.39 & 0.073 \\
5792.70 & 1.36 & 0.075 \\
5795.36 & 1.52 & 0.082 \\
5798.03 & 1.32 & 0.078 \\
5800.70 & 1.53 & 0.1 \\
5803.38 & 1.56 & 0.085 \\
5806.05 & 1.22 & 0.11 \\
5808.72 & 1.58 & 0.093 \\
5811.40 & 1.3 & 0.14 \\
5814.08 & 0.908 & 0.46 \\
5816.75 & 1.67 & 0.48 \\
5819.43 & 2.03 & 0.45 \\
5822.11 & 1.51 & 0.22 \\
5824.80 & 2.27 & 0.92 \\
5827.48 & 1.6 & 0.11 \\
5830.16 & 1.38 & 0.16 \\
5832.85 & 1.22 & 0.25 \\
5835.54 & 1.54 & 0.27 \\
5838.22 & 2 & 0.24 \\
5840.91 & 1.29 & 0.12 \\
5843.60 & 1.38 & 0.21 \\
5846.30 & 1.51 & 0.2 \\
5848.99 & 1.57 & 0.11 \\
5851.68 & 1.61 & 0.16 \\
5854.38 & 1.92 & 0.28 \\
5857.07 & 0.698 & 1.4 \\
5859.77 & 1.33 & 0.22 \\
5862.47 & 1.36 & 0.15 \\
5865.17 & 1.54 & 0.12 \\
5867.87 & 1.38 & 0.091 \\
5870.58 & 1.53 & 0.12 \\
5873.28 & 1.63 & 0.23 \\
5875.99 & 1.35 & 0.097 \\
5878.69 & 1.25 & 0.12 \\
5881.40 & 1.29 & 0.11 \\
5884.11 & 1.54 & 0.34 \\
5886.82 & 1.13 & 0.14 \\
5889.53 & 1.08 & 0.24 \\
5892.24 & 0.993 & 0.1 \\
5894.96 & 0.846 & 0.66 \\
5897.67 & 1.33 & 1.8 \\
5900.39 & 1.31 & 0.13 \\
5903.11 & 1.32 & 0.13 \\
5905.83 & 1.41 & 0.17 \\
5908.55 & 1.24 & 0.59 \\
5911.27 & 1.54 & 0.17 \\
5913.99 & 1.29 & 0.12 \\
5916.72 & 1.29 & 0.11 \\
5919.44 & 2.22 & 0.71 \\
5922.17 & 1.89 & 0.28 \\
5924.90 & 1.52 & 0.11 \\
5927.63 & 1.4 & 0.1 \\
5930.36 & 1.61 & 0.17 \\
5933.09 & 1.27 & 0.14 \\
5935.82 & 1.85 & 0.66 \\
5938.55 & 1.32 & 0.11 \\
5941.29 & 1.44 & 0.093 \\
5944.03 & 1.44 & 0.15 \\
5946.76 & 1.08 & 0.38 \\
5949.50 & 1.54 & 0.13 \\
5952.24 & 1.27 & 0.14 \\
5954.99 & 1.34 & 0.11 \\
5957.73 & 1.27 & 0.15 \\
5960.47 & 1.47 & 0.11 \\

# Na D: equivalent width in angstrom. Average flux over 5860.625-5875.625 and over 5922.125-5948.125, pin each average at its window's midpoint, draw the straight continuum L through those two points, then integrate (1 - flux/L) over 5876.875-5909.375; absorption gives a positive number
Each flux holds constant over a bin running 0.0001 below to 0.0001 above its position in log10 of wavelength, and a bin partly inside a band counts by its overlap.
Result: 5.3 angstrom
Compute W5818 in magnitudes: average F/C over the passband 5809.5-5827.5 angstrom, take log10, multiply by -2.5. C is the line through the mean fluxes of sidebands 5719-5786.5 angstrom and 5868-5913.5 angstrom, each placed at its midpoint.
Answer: -0.19 mag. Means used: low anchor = 1.39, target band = 1.61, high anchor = 1.3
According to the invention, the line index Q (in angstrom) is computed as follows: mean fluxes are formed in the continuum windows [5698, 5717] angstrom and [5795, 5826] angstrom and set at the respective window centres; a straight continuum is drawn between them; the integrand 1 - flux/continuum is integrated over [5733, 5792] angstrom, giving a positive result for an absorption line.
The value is 2.0 angstrom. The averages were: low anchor 1.33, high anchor 1.53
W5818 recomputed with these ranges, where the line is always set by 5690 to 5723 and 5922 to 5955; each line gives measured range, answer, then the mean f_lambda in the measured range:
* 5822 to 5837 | -0.153 mag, 1.6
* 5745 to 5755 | -0.052 mag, 1.41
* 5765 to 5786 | -0.023 mag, 1.38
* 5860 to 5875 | -0.048 mag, 1.47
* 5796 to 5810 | -0.057 mag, 1.45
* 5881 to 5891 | 0.133 mag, 1.25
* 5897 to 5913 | 0.056 mag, 1.36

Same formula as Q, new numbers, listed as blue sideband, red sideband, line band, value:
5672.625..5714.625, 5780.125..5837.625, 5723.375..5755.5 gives -0.1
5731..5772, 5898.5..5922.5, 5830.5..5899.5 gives 3.9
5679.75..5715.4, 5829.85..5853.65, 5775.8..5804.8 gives 0.8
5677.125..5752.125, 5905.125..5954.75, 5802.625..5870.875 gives -3.0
